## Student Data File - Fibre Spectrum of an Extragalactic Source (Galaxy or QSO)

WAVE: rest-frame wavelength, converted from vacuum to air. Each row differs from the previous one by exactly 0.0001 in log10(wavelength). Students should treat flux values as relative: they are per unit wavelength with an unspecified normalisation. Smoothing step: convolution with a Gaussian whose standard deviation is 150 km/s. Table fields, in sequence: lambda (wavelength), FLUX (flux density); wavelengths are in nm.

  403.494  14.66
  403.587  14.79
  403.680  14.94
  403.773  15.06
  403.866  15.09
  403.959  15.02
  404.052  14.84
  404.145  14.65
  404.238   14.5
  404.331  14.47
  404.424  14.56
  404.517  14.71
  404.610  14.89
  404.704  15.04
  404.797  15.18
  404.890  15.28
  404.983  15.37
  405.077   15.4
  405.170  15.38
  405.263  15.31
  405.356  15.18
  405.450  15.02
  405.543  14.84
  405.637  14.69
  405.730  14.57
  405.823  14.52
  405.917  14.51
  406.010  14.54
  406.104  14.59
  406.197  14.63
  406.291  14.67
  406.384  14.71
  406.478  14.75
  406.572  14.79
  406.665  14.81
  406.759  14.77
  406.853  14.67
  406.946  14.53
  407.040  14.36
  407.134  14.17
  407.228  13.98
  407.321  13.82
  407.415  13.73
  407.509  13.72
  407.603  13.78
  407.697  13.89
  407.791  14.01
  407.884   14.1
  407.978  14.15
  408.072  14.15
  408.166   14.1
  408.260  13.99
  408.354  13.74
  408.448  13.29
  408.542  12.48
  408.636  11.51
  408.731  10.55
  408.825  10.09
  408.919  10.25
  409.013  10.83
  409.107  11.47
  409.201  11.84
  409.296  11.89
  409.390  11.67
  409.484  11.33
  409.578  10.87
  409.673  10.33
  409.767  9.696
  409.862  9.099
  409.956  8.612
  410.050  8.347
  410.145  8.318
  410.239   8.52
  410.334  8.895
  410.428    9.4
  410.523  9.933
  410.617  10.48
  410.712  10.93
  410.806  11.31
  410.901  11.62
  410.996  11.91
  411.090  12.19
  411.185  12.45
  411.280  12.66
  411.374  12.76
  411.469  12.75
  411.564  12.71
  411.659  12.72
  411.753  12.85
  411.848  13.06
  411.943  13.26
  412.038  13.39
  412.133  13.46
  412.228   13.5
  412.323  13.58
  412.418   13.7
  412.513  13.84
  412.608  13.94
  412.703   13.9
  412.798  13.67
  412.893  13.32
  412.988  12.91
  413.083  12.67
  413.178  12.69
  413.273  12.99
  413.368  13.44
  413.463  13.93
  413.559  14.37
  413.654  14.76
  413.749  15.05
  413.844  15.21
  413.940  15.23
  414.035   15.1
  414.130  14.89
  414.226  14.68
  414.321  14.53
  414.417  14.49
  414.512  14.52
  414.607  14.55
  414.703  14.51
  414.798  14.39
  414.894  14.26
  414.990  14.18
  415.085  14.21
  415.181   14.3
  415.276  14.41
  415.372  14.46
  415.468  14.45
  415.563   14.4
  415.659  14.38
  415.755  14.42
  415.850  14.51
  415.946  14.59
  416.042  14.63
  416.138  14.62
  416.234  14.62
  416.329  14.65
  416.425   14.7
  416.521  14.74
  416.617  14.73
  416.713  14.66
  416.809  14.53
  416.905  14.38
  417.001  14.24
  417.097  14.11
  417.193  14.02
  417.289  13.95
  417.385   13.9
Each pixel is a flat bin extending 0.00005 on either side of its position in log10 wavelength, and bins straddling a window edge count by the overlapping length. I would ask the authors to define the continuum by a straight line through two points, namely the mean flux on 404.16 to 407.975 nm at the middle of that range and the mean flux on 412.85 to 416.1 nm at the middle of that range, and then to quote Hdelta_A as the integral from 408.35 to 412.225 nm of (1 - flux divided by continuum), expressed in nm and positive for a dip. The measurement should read 0.842 nm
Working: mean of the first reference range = 14.6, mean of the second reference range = 14.3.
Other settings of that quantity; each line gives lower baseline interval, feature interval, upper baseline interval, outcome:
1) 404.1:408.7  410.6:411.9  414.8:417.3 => 0.199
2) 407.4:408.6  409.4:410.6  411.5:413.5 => 0.356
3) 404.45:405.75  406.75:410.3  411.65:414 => 0.562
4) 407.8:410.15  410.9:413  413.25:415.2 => 0.021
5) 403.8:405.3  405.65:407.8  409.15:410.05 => -0.223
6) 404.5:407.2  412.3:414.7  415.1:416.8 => 0.084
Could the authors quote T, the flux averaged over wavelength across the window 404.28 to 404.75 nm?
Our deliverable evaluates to 14.7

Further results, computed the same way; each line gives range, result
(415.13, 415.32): 14.4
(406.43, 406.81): 14.7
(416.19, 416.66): 14.7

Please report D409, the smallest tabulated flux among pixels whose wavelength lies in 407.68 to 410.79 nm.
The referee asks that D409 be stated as 8.318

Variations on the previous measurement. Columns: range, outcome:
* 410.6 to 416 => 10.48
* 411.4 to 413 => 12.71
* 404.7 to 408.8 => 10.55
